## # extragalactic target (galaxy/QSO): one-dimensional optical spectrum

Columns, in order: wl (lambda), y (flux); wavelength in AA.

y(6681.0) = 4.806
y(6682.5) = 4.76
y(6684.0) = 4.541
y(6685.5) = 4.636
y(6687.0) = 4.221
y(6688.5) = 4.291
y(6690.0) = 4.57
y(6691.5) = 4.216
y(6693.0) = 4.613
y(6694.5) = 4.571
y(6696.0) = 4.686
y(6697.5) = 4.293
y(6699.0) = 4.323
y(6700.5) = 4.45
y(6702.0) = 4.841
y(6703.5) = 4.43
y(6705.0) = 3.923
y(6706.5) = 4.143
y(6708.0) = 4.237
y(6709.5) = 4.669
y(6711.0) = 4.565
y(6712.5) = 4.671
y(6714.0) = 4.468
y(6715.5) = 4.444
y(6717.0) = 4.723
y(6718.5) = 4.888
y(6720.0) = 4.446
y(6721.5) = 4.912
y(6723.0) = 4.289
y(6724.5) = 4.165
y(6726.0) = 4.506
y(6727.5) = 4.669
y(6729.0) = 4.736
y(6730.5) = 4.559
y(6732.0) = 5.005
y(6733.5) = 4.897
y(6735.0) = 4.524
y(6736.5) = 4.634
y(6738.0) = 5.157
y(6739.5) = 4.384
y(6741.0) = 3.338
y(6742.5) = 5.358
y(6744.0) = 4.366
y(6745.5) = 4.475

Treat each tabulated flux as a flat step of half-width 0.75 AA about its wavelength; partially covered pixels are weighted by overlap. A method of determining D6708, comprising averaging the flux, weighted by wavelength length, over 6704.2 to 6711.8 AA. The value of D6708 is 4.31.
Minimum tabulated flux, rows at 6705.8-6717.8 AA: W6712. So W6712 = 4.143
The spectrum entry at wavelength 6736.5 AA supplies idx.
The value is 4.634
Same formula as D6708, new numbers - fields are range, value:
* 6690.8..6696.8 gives 4.52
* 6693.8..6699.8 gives 4.47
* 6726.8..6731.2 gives 4.66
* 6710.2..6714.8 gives 4.57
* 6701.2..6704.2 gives 4.64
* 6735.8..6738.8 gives 4.89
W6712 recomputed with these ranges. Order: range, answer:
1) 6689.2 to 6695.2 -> 4.216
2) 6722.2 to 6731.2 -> 4.165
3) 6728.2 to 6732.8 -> 4.559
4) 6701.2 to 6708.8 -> 3.923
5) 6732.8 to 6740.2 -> 4.384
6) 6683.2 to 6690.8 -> 4.221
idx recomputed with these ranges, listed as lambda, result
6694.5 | 4.571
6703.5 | 4.43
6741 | 3.338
